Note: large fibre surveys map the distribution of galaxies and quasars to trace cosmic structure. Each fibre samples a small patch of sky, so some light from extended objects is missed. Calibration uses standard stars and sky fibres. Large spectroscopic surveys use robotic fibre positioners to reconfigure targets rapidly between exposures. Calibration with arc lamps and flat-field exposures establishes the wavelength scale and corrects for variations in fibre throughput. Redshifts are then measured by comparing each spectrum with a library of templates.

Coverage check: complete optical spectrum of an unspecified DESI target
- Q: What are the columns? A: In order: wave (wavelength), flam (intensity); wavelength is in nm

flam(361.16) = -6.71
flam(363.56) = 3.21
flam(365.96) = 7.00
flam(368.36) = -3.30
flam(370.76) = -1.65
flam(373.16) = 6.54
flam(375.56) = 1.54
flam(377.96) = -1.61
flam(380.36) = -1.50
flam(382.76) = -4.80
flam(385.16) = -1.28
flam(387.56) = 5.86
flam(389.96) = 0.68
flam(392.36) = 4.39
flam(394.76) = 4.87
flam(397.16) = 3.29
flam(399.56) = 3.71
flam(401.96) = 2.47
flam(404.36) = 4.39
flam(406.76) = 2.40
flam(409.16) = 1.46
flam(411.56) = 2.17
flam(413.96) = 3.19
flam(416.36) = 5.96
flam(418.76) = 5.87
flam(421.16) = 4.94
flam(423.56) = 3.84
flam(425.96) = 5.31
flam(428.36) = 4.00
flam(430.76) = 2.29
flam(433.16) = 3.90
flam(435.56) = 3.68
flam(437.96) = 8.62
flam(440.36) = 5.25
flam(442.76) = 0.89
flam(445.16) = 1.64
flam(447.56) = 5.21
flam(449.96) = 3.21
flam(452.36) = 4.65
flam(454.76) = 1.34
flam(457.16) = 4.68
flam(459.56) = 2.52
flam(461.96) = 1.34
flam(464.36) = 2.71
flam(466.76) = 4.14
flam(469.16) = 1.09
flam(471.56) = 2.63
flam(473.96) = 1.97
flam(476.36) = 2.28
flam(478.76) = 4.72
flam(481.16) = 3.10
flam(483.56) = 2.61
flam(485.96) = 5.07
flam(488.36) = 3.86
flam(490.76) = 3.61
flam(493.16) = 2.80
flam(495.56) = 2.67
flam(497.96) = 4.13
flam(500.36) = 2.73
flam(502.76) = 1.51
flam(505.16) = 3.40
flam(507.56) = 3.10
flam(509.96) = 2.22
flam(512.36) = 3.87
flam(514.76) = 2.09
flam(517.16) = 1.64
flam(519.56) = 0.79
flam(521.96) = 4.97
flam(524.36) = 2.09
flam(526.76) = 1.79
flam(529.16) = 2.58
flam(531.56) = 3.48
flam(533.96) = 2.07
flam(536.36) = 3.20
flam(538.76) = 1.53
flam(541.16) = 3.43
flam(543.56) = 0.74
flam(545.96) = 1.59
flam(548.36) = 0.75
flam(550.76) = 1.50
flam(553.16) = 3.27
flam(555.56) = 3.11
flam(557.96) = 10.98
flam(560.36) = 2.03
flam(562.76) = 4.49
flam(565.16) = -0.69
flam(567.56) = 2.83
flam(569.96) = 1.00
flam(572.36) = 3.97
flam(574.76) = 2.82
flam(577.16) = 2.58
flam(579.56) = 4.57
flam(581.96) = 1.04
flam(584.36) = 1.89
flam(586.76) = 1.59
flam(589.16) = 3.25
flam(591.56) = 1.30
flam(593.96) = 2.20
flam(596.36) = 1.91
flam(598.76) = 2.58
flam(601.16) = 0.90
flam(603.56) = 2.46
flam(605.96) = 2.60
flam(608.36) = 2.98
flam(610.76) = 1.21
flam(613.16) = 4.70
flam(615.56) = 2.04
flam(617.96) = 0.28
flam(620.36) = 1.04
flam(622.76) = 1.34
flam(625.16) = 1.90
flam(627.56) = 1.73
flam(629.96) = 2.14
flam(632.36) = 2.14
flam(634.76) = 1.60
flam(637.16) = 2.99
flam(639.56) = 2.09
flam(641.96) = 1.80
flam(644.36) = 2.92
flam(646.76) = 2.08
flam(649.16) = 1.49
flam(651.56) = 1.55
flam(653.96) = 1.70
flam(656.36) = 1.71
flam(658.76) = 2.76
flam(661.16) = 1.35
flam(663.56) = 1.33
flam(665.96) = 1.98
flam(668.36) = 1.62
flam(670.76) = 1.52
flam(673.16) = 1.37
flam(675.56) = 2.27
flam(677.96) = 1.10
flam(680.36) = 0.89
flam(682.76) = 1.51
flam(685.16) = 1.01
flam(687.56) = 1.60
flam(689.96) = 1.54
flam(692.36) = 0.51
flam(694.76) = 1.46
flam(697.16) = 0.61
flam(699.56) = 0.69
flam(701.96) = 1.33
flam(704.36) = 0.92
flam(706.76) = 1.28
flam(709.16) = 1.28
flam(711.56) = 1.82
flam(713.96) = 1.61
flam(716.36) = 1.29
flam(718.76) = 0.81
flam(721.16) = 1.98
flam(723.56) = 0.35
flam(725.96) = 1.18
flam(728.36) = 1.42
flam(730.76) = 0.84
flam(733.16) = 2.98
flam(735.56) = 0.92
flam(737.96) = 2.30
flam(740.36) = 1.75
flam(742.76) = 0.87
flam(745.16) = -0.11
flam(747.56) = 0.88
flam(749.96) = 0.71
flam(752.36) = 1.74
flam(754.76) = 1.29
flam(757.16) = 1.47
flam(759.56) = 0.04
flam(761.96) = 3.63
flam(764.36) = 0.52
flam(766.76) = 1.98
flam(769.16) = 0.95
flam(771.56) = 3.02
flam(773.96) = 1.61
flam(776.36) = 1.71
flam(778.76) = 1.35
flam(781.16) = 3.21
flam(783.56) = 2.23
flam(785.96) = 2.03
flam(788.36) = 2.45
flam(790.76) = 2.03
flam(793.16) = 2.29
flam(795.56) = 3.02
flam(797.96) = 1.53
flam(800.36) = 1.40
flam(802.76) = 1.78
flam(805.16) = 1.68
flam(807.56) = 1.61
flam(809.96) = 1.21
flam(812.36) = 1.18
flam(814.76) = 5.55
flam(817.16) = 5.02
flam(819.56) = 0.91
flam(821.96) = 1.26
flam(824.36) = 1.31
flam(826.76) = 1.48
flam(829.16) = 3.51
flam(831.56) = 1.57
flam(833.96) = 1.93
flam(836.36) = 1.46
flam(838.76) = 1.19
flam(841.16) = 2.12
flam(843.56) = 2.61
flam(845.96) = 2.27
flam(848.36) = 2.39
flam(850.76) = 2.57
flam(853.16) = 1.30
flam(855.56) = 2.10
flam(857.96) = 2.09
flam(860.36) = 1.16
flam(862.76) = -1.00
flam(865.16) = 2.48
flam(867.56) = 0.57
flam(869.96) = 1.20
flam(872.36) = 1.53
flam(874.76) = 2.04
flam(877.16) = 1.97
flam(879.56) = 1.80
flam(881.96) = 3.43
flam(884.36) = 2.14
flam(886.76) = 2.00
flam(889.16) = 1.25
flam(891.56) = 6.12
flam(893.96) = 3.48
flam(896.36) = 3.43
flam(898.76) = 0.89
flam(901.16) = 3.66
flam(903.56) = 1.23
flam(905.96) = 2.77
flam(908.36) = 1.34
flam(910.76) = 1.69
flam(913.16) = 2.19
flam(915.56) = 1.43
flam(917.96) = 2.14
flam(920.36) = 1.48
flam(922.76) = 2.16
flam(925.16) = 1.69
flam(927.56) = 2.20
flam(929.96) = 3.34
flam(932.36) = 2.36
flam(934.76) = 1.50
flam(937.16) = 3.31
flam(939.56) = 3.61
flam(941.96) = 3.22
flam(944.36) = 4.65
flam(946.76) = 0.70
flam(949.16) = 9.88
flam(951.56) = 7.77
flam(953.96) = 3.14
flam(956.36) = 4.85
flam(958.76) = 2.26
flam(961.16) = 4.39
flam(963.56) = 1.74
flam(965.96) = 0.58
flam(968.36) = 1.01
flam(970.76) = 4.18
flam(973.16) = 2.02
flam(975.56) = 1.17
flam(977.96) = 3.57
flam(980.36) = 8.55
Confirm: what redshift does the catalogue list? 1.188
